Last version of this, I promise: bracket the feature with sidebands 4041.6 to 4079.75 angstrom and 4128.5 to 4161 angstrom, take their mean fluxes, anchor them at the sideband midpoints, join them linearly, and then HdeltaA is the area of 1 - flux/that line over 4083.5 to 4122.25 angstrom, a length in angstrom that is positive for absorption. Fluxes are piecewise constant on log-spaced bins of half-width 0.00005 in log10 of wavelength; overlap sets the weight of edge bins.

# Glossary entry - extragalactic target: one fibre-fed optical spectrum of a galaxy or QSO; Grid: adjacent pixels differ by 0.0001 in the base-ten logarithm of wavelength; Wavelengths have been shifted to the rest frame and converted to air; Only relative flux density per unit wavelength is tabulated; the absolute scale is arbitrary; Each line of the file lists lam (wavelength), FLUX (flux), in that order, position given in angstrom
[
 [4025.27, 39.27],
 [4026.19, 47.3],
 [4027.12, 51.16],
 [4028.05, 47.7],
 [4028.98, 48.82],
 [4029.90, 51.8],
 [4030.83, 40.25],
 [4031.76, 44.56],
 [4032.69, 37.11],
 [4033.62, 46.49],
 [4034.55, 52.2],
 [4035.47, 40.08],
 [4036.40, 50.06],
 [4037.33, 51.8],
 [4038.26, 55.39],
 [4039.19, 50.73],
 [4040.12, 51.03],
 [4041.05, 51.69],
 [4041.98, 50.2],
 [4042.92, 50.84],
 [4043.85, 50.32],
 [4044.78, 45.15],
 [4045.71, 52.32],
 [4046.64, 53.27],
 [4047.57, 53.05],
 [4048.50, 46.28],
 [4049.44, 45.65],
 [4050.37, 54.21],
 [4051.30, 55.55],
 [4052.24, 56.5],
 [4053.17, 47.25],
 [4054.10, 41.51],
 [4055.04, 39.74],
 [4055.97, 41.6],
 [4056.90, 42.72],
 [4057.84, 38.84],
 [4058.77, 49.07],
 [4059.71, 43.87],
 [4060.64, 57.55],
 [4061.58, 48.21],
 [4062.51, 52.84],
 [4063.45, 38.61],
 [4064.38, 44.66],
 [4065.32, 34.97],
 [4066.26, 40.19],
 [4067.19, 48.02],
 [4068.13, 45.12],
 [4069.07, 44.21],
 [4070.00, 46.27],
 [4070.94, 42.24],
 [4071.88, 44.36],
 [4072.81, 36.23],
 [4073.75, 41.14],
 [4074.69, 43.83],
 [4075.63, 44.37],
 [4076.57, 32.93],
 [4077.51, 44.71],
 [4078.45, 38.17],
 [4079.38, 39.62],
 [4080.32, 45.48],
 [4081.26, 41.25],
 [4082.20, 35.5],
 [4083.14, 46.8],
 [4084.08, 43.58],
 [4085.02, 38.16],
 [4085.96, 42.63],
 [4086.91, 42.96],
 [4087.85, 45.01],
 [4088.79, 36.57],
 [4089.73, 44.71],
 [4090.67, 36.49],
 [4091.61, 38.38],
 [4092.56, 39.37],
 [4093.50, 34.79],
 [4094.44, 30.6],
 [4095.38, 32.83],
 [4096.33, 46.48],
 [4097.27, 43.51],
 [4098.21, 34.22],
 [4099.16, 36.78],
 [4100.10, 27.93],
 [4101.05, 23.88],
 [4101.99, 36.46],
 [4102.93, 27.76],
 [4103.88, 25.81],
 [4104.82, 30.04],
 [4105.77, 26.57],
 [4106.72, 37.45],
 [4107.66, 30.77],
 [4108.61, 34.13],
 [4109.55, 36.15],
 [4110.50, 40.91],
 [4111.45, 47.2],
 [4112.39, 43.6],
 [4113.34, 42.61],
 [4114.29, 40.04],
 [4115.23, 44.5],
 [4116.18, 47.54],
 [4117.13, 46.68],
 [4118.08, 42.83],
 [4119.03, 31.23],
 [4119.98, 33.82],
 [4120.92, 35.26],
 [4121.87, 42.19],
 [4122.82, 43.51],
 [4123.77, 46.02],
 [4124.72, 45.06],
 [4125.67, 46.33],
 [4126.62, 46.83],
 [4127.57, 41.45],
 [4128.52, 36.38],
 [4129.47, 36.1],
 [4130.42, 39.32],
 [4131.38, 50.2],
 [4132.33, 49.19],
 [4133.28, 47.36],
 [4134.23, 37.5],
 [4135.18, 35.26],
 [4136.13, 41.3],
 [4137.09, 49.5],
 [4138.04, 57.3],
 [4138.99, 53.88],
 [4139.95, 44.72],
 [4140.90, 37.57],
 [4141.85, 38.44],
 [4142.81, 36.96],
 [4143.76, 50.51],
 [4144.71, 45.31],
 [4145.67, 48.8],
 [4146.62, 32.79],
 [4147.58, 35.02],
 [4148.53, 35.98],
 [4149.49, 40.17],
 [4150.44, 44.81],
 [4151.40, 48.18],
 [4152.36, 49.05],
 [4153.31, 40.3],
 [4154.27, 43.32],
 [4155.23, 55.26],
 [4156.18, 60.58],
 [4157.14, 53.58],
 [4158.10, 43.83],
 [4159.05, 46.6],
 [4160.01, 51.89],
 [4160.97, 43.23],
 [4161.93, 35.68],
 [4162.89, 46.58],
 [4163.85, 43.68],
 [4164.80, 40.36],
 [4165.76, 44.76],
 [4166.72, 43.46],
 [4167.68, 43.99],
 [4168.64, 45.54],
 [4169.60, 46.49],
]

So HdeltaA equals 6.4 angstrom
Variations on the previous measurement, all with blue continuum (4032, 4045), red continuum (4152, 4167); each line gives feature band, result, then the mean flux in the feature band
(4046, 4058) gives 0.2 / 47.7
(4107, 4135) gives 3.4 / 41.5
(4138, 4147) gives 0.5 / 44.2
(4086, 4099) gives 2.4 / 39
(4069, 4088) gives 2.5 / 41.8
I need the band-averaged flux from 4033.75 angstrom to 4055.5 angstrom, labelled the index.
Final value 49.7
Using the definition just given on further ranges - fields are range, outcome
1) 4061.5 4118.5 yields 39.6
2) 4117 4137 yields 41.7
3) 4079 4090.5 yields 41.7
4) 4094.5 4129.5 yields 38.1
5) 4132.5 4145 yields 44.4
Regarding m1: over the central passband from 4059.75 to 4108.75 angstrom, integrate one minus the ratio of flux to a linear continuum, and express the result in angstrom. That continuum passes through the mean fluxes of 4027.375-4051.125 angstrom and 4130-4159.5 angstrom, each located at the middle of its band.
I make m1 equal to 8.2 angstrom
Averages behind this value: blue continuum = 48.9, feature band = 39.4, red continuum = 44.9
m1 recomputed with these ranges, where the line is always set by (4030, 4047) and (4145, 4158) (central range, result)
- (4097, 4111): 4.17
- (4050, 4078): 1.84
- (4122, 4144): 0.90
